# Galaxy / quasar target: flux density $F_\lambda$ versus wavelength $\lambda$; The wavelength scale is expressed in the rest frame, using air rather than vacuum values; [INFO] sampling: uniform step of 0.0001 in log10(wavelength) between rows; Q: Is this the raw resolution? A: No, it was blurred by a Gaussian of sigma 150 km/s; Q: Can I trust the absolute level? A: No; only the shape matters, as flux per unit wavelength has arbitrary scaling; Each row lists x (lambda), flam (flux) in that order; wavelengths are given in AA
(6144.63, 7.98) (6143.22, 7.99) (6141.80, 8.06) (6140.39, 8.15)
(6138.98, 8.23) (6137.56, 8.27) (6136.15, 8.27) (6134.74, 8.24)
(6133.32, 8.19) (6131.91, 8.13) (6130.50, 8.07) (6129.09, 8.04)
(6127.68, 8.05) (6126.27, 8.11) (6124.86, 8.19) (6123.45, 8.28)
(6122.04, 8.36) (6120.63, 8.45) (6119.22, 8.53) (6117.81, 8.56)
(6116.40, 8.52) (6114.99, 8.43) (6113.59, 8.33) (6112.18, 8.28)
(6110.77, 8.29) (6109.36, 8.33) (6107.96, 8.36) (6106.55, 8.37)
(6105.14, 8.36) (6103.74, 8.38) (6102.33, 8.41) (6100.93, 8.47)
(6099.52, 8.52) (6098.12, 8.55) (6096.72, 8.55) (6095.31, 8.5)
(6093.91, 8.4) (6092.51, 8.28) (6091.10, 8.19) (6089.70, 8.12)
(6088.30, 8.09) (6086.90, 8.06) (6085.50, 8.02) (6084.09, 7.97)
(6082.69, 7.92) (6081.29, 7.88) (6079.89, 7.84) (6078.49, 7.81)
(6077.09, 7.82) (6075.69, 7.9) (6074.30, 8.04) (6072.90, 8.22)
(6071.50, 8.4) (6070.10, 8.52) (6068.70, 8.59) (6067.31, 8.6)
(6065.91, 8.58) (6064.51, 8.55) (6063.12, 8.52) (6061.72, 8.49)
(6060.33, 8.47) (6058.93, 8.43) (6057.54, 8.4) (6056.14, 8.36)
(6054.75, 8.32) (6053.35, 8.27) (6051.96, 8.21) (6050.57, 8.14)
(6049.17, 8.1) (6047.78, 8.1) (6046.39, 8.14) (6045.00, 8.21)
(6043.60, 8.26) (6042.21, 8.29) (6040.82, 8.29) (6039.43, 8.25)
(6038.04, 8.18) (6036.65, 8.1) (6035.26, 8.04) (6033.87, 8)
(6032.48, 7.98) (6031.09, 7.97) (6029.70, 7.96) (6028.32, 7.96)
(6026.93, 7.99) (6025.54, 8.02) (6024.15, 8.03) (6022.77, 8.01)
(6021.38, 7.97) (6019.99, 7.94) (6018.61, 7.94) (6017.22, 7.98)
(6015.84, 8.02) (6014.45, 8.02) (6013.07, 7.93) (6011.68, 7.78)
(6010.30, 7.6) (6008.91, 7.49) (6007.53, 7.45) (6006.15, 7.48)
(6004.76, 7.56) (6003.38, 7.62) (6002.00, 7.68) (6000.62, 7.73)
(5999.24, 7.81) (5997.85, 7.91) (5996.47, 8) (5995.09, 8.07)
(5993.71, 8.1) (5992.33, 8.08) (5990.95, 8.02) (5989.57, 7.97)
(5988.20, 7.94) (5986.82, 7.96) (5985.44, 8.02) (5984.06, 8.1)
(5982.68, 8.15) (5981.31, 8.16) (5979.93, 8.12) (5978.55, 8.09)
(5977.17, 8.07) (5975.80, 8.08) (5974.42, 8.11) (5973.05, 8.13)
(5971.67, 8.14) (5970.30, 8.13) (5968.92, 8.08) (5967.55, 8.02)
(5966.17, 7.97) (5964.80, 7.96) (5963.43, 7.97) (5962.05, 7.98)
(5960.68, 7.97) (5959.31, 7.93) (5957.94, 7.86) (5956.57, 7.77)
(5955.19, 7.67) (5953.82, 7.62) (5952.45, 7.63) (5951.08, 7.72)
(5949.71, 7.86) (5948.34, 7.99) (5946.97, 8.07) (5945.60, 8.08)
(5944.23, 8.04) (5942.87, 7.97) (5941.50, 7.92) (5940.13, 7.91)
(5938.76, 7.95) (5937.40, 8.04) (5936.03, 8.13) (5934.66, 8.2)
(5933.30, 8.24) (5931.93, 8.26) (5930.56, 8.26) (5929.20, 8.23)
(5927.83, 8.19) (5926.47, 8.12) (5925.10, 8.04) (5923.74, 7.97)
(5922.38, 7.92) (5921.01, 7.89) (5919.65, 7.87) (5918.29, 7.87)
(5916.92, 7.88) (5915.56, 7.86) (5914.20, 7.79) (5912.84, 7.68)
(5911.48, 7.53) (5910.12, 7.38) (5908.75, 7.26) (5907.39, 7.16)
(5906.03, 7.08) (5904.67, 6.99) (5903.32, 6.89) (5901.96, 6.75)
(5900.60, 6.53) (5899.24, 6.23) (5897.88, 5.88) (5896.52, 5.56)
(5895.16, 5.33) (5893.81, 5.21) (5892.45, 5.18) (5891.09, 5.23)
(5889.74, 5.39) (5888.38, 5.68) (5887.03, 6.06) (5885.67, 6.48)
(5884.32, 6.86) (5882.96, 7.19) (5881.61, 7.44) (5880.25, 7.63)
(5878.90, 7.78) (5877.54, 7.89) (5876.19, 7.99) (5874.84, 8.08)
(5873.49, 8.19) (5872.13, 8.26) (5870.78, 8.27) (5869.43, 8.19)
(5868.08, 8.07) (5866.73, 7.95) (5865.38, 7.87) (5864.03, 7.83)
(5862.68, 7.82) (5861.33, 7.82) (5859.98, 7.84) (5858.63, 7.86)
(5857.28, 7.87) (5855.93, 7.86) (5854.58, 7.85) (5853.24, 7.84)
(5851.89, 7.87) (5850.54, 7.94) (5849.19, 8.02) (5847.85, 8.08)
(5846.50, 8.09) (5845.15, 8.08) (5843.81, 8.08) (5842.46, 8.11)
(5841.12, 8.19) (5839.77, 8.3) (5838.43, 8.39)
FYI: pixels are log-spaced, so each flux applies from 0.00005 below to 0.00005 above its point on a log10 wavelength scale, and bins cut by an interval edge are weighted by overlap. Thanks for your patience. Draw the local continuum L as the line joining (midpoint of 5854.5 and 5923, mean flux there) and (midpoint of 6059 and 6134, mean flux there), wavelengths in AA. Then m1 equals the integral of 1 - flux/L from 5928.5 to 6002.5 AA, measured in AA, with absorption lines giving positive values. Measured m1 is -3.7 AA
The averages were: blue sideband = 7.23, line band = 8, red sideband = 8.28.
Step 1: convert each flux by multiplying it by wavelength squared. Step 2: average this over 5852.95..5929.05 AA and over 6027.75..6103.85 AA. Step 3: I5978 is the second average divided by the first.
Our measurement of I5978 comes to 1.2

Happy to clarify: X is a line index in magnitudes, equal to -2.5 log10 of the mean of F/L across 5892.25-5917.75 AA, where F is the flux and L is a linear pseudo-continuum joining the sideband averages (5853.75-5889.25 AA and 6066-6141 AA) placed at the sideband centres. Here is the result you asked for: 0.14 mag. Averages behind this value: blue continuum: 7.63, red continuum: 8.26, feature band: 6.78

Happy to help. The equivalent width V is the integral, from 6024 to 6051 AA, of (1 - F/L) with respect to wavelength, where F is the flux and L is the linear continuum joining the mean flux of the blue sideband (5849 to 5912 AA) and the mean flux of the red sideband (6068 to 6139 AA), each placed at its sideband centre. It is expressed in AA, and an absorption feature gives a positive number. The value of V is -0.6 AA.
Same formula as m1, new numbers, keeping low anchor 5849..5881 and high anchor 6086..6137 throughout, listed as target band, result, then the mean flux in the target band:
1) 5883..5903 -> 5.1 AA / 5.94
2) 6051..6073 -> -0.5 AA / 8.44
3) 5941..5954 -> 0.3 AA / 7.9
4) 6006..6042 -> 1.0 AA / 7.95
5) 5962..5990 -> 0.2 AA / 8.06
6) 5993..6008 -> 0.7 AA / 7.77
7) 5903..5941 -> 1.0 AA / 7.82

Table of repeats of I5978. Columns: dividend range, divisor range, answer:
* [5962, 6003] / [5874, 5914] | 1.23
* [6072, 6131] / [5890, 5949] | 1.18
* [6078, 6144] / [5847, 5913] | 1.23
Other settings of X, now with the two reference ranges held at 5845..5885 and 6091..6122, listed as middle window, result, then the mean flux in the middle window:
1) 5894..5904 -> 0.28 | 6.13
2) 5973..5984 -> 0.00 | 8.11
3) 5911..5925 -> 0.02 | 7.84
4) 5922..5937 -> -0.02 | 8.14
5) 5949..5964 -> 0.04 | 7.81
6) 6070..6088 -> 0.04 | 8.01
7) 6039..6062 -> 0.00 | 8.28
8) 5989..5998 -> 0.02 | 8.03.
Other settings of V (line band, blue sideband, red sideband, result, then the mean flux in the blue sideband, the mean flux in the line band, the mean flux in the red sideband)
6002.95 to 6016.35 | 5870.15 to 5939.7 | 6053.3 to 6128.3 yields 0.3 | 7.29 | 7.69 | 8.3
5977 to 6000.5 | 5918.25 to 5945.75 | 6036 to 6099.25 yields 0.3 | 8.06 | 8.02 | 8.25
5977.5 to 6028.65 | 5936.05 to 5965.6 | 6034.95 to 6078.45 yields 1.1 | 7.91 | 7.91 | 8.28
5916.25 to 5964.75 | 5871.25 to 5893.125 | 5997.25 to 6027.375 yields -4.1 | 6.97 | 7.97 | 7.81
